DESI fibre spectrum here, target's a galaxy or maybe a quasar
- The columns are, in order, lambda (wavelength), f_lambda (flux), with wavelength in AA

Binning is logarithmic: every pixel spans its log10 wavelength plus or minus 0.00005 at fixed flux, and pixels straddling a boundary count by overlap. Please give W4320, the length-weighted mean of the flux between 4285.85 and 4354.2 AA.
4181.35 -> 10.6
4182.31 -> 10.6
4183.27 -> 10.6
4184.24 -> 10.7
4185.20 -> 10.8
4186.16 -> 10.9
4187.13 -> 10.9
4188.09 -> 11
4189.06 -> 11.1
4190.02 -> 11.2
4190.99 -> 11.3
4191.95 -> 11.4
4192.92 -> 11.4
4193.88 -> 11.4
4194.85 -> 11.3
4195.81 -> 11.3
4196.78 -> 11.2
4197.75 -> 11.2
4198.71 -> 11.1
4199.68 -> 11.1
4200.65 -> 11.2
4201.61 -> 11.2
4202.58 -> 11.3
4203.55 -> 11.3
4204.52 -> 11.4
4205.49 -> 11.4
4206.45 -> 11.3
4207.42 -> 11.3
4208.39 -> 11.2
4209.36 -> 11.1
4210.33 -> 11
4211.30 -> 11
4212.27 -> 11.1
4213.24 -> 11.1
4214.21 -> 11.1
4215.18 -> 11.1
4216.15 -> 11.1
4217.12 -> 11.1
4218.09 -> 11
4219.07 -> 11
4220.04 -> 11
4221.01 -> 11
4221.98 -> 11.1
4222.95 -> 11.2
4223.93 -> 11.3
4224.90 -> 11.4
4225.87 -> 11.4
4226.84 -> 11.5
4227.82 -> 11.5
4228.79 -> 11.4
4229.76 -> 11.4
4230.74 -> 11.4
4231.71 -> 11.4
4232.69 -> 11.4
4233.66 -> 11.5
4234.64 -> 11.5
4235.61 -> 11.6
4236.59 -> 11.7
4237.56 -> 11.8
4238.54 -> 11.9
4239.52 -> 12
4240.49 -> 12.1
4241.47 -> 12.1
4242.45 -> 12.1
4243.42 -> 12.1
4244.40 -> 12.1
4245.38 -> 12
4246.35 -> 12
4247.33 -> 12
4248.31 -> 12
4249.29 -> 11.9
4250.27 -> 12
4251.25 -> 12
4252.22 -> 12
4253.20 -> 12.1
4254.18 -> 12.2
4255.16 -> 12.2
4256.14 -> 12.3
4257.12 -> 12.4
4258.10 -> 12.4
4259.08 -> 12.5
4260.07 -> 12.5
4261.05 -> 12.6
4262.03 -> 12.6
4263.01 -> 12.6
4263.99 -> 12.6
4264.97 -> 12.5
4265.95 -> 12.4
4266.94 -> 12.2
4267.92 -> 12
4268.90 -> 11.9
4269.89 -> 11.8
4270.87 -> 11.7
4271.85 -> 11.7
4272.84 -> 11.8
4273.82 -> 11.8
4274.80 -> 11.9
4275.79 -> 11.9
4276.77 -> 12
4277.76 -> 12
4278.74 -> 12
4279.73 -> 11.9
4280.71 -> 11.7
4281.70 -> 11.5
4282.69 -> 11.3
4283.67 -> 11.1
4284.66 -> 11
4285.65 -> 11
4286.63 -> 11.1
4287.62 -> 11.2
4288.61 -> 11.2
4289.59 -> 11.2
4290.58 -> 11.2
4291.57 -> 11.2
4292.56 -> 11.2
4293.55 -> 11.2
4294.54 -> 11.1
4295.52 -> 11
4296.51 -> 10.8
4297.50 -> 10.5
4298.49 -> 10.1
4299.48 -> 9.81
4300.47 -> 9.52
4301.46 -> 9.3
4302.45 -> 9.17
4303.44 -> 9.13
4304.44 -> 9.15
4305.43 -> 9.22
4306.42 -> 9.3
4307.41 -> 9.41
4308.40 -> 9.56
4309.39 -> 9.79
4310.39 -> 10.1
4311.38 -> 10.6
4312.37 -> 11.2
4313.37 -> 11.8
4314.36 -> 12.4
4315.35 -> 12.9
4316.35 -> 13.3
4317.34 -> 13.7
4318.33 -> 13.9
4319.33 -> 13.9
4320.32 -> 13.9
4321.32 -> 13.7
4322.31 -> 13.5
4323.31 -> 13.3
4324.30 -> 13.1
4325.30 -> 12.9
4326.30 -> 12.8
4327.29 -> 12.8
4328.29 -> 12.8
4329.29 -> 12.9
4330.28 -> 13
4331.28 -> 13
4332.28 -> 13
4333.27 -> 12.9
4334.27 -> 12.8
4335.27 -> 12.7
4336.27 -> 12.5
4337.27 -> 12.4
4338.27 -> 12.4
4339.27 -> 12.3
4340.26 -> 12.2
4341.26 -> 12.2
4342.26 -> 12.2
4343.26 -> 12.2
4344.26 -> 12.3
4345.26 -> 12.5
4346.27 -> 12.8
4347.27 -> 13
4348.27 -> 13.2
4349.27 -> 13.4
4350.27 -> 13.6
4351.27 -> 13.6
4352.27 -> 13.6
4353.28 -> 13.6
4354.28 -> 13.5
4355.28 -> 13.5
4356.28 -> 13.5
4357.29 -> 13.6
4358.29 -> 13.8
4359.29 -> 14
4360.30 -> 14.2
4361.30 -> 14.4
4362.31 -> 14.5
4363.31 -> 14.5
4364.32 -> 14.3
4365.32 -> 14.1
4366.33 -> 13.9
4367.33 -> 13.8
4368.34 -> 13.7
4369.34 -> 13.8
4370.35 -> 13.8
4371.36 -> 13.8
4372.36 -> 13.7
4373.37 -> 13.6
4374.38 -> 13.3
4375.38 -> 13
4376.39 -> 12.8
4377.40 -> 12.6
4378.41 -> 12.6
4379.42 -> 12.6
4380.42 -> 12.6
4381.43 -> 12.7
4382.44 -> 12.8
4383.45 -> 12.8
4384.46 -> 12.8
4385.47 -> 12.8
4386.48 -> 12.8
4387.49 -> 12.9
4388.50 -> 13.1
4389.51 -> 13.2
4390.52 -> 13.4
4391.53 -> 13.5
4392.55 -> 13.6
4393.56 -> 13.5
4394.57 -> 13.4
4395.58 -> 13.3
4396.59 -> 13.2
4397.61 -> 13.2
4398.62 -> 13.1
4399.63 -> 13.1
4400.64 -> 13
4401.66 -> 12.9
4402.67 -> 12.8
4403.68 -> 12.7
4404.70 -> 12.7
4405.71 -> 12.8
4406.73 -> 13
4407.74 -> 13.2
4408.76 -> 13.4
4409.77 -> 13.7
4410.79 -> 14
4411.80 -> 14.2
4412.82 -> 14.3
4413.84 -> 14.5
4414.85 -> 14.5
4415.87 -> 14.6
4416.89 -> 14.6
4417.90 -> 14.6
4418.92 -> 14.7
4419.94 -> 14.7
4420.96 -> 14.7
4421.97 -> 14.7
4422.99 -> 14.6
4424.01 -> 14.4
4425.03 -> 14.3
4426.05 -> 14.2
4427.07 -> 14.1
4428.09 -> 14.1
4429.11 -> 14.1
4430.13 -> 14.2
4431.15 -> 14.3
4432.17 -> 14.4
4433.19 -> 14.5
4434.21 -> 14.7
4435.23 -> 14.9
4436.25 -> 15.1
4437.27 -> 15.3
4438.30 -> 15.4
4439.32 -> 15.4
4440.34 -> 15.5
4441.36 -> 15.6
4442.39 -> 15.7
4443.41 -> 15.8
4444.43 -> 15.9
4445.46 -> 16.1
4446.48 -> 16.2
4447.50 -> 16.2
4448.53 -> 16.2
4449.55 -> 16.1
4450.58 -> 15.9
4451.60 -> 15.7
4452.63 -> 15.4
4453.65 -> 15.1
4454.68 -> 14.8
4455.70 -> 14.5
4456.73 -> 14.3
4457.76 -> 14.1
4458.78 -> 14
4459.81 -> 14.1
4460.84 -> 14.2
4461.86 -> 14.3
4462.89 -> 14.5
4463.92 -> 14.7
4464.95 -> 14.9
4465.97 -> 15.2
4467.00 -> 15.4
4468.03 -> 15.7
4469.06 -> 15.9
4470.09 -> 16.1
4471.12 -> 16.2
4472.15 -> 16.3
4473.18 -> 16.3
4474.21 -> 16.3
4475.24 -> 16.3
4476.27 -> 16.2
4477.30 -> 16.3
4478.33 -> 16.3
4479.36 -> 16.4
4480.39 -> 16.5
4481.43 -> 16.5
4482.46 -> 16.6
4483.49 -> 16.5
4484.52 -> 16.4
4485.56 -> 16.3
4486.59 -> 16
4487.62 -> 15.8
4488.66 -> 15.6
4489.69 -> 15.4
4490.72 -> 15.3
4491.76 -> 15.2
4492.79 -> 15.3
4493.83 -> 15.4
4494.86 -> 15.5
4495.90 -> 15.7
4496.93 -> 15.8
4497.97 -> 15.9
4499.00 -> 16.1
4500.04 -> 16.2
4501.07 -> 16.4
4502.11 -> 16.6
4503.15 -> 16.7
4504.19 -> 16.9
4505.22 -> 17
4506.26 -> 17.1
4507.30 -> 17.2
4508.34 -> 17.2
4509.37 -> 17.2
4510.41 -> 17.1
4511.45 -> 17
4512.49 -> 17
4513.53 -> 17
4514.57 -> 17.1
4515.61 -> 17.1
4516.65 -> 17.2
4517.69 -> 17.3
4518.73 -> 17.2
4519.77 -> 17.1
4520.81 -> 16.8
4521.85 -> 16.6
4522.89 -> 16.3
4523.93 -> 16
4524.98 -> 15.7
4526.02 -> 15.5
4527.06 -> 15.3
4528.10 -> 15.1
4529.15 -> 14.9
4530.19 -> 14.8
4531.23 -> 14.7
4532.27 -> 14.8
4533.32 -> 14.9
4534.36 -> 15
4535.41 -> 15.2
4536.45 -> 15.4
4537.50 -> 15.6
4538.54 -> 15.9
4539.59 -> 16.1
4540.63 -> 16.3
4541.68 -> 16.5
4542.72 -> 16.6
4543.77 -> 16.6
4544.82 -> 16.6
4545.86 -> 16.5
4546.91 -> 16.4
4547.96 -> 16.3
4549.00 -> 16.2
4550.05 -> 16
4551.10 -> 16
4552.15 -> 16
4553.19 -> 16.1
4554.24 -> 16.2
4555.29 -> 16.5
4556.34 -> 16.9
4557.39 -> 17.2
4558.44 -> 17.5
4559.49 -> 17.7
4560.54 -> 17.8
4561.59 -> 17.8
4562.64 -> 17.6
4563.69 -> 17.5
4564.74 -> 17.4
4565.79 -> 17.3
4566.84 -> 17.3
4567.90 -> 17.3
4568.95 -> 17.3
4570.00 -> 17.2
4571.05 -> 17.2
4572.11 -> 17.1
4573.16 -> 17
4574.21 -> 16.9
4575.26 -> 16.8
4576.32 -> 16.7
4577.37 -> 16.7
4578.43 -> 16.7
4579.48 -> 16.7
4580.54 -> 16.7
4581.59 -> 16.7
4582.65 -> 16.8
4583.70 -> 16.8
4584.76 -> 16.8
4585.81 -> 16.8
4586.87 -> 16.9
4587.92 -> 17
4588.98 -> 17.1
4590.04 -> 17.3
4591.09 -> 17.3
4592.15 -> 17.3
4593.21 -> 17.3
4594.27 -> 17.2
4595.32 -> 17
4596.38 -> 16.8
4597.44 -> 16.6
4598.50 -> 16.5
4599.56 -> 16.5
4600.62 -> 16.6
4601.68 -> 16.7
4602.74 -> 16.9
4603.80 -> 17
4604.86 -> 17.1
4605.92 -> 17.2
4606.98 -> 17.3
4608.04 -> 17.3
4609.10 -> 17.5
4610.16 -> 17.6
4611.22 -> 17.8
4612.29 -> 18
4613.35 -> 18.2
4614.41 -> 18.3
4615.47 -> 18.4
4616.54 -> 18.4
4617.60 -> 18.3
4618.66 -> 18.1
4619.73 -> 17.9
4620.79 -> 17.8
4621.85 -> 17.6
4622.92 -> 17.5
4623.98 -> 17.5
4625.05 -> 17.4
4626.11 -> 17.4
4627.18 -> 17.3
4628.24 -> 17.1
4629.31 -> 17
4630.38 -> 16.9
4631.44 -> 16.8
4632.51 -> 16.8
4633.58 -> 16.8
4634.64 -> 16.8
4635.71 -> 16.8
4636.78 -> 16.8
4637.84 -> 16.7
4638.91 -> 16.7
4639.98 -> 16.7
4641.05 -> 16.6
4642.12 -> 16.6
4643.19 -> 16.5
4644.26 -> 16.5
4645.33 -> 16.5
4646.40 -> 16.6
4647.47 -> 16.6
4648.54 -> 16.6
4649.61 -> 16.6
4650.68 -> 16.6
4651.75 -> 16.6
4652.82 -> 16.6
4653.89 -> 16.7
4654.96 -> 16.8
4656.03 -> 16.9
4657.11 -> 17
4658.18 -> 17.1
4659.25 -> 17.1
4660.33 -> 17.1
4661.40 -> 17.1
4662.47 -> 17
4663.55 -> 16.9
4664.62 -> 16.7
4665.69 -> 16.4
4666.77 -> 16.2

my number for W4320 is 11.9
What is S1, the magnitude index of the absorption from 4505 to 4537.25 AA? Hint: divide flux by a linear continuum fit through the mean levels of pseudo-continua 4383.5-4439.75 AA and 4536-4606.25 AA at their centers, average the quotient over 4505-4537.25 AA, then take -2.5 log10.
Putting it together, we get -0.02 mag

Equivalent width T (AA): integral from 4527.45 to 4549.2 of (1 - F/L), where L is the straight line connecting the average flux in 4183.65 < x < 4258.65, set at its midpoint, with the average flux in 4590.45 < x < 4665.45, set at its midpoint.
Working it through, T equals 0.2 AA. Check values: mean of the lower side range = 11.5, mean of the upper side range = 17.1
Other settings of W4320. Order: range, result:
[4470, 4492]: 16.1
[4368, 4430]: 13.5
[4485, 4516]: 16.3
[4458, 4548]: 16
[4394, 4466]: 14.5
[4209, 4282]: 11.8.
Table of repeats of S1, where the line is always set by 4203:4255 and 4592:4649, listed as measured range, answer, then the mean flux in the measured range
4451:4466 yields 0.013 mag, 14.7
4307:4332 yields 0.035 mag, 12.4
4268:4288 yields 0.055 mag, 11.6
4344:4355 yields 0.004 mag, 13.2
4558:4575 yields -0.063 mag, 17.4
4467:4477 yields -0.076 mag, 16.1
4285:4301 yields 0.151 mag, 10.8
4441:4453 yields -0.088 mag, 15.9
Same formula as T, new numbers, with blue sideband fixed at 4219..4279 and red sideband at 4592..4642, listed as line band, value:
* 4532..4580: -0.7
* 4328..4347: 0.8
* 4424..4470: -0.8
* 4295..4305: 2.2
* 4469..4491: -1.3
